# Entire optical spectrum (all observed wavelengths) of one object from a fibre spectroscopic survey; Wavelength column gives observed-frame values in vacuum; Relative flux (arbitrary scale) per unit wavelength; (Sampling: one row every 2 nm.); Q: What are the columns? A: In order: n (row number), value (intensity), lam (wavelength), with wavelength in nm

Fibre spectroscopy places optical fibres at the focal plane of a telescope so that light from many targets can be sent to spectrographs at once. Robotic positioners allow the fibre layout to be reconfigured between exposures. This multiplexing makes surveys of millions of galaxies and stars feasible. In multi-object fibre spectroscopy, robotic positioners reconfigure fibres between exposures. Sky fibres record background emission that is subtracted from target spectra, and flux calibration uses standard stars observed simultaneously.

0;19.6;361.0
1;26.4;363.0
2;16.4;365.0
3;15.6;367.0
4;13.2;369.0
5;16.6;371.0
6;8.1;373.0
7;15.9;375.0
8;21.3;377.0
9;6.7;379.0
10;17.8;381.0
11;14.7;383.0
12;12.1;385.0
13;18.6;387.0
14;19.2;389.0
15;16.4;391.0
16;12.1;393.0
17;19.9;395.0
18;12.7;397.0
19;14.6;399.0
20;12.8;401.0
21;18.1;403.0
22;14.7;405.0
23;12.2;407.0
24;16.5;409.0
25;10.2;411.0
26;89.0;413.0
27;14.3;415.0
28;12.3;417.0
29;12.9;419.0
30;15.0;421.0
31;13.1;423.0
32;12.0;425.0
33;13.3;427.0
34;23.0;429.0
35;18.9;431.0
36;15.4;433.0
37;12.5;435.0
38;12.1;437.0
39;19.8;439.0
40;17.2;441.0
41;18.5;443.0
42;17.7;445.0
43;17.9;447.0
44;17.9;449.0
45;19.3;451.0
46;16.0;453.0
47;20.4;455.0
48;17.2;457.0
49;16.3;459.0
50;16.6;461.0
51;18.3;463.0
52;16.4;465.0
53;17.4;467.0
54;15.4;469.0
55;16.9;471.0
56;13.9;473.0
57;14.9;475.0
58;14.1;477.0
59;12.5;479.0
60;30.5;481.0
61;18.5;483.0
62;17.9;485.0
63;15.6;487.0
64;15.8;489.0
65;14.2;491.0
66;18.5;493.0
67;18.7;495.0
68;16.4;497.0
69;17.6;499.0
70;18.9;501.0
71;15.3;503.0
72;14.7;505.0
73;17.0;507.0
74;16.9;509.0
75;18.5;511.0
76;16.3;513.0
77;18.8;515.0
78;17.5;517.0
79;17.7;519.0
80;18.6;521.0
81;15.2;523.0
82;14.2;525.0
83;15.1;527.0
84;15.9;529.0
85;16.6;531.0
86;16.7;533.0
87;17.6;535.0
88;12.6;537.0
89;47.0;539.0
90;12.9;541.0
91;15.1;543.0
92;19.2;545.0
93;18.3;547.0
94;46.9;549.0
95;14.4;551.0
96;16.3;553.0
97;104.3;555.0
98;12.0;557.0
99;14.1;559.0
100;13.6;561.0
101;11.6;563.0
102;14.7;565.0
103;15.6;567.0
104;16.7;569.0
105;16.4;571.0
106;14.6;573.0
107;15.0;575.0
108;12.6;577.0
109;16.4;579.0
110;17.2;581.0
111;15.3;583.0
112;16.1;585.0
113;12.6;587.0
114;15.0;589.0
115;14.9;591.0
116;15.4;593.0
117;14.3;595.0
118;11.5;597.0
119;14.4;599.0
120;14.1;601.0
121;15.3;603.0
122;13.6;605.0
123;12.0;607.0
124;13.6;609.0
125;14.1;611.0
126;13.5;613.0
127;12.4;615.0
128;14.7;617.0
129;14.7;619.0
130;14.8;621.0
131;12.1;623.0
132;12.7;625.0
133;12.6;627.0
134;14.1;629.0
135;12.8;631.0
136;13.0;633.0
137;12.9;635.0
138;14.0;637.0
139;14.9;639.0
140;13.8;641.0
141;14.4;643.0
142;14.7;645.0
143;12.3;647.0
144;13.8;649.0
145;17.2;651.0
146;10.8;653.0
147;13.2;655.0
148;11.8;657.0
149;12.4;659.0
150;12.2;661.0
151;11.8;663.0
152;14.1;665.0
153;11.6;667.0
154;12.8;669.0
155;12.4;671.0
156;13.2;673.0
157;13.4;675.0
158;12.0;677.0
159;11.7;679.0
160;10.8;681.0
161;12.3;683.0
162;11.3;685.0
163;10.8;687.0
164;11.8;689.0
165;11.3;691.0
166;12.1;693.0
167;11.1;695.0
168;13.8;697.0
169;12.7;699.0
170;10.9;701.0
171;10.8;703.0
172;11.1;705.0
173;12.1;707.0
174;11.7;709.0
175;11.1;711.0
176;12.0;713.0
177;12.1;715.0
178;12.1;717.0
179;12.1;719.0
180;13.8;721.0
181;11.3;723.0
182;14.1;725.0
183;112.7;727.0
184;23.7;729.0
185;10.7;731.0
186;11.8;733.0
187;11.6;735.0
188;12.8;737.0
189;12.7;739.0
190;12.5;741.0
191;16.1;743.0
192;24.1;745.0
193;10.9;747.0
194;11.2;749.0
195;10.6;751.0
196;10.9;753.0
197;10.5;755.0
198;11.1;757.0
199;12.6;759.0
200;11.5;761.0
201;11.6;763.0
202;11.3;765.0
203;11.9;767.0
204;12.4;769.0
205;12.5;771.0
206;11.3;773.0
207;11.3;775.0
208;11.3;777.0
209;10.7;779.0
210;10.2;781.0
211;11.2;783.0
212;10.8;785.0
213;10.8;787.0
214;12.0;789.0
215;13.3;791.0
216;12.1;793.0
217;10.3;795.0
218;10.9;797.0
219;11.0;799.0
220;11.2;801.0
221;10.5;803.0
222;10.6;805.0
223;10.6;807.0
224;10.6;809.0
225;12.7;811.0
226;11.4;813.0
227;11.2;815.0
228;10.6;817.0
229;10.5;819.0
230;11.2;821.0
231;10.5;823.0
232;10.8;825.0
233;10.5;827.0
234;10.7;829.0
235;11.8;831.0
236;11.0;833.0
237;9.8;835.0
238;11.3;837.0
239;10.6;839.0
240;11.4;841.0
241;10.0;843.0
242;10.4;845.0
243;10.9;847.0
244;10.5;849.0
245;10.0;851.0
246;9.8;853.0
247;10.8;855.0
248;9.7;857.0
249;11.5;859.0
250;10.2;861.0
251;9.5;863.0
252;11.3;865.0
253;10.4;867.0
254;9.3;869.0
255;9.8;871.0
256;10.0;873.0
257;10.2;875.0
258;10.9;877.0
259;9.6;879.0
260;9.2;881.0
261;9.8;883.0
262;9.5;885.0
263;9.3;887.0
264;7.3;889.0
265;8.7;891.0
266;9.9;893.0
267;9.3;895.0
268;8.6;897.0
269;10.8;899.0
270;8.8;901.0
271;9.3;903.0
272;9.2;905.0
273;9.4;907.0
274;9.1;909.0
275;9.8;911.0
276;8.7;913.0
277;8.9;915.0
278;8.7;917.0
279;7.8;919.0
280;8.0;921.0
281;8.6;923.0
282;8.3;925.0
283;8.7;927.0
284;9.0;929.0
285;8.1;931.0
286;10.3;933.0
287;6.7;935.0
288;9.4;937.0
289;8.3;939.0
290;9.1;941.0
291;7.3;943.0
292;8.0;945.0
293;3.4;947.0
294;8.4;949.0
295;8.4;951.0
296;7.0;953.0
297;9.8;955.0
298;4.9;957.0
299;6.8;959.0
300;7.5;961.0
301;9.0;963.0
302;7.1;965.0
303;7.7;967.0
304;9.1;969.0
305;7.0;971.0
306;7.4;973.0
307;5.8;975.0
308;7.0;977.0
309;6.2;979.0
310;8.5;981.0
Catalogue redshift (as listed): 0.107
